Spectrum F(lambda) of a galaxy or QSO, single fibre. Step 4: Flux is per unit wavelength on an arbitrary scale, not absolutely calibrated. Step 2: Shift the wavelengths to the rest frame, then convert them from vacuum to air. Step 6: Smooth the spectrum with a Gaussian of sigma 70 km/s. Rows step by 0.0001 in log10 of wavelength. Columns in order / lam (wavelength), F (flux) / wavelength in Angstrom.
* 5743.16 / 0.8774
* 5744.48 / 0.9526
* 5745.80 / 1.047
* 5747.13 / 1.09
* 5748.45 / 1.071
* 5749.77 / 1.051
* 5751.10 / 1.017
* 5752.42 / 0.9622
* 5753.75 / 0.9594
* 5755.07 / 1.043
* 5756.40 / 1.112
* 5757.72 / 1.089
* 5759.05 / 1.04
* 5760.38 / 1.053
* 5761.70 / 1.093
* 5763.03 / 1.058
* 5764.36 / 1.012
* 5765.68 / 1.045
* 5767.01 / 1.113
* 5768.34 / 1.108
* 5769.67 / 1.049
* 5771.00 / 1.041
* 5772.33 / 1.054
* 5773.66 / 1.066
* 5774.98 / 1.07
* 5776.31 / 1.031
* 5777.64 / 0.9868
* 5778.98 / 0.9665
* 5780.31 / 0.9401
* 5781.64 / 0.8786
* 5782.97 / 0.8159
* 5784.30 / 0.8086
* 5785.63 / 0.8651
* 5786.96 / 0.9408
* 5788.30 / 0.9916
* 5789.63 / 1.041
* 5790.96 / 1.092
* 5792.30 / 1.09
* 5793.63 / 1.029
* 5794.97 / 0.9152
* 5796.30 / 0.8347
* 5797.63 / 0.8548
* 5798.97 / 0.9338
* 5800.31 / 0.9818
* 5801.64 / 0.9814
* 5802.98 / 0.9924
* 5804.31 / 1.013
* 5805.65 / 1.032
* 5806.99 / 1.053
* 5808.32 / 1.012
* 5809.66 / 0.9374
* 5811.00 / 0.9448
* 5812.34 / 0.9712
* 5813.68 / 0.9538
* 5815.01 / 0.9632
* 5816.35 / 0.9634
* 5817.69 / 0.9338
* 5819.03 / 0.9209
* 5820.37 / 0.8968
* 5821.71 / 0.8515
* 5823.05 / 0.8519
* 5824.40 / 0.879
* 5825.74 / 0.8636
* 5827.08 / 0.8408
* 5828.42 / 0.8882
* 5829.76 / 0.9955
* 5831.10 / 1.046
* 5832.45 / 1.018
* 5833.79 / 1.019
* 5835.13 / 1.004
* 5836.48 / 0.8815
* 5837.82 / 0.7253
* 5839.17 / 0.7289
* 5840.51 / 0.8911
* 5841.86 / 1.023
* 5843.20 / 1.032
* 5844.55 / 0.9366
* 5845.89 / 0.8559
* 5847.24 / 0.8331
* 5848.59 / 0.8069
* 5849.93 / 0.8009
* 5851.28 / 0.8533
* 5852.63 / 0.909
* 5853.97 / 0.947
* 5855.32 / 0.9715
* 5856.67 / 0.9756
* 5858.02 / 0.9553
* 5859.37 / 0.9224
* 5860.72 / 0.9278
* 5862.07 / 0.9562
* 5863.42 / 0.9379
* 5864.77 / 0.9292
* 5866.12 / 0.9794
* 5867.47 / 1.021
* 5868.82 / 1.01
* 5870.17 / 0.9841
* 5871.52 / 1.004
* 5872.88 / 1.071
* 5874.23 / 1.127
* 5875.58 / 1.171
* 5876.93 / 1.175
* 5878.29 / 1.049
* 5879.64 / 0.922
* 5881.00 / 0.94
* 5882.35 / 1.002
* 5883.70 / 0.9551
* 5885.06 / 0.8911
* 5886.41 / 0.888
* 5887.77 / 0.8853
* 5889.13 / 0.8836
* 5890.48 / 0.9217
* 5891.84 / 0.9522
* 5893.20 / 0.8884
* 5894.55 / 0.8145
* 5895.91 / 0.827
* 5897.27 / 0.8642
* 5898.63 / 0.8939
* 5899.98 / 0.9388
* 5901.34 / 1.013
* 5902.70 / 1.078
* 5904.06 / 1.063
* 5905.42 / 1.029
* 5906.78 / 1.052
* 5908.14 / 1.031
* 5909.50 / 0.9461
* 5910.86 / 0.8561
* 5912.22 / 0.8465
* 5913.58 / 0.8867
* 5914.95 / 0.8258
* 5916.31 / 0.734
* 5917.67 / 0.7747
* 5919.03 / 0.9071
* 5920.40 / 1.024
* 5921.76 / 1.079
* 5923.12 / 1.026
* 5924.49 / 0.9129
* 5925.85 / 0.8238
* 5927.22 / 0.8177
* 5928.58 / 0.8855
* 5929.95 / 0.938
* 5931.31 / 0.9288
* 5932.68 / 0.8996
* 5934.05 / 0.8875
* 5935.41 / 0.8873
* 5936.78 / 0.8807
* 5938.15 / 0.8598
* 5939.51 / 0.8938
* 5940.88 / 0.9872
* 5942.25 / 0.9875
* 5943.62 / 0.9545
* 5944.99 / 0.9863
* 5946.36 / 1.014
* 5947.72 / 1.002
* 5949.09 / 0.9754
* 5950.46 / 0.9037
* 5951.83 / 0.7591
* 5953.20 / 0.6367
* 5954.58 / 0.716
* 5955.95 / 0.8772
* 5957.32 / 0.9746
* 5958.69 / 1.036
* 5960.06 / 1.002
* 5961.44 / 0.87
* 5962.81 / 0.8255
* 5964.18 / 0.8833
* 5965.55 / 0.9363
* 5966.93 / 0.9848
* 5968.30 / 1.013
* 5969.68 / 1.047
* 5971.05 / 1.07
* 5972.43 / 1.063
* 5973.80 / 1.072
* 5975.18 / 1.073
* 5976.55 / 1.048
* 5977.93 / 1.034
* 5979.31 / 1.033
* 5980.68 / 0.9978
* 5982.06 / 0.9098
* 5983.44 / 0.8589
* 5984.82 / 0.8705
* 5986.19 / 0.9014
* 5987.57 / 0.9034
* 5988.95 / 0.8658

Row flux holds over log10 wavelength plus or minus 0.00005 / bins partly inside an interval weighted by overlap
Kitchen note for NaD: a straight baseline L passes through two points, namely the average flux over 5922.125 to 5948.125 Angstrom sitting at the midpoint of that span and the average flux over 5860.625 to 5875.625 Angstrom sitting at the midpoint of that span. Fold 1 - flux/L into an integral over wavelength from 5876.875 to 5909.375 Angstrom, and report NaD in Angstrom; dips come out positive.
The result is 0.8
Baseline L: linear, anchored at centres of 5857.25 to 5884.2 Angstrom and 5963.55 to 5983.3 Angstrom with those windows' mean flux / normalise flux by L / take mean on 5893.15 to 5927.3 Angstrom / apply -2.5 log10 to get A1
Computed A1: 0.091 mag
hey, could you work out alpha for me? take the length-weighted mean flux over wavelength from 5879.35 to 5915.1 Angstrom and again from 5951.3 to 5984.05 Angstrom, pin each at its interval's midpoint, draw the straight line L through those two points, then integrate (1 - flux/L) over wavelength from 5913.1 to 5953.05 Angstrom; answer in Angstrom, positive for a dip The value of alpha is 1.3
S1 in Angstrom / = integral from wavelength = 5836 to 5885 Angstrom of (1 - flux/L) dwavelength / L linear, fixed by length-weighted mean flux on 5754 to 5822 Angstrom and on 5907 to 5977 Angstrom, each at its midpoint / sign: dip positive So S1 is 0.5 Angstrom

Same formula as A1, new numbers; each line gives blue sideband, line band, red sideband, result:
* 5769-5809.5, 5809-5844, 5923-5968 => 0.04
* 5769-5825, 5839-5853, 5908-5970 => 0.07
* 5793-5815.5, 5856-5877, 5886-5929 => -0.08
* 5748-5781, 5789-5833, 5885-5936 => 0.05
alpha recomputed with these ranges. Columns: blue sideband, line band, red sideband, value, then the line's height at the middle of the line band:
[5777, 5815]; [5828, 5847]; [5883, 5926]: 0.3 Angstrom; 0.946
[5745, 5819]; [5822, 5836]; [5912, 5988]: 0.6 Angstrom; 0.979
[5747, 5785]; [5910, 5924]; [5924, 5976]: 0.7 Angstrom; 0.945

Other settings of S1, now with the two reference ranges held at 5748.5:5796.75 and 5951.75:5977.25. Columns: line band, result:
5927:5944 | 0.8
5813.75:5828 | 1.4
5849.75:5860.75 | 0.7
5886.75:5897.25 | 1.0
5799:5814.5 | 0.2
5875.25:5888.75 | -0.1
